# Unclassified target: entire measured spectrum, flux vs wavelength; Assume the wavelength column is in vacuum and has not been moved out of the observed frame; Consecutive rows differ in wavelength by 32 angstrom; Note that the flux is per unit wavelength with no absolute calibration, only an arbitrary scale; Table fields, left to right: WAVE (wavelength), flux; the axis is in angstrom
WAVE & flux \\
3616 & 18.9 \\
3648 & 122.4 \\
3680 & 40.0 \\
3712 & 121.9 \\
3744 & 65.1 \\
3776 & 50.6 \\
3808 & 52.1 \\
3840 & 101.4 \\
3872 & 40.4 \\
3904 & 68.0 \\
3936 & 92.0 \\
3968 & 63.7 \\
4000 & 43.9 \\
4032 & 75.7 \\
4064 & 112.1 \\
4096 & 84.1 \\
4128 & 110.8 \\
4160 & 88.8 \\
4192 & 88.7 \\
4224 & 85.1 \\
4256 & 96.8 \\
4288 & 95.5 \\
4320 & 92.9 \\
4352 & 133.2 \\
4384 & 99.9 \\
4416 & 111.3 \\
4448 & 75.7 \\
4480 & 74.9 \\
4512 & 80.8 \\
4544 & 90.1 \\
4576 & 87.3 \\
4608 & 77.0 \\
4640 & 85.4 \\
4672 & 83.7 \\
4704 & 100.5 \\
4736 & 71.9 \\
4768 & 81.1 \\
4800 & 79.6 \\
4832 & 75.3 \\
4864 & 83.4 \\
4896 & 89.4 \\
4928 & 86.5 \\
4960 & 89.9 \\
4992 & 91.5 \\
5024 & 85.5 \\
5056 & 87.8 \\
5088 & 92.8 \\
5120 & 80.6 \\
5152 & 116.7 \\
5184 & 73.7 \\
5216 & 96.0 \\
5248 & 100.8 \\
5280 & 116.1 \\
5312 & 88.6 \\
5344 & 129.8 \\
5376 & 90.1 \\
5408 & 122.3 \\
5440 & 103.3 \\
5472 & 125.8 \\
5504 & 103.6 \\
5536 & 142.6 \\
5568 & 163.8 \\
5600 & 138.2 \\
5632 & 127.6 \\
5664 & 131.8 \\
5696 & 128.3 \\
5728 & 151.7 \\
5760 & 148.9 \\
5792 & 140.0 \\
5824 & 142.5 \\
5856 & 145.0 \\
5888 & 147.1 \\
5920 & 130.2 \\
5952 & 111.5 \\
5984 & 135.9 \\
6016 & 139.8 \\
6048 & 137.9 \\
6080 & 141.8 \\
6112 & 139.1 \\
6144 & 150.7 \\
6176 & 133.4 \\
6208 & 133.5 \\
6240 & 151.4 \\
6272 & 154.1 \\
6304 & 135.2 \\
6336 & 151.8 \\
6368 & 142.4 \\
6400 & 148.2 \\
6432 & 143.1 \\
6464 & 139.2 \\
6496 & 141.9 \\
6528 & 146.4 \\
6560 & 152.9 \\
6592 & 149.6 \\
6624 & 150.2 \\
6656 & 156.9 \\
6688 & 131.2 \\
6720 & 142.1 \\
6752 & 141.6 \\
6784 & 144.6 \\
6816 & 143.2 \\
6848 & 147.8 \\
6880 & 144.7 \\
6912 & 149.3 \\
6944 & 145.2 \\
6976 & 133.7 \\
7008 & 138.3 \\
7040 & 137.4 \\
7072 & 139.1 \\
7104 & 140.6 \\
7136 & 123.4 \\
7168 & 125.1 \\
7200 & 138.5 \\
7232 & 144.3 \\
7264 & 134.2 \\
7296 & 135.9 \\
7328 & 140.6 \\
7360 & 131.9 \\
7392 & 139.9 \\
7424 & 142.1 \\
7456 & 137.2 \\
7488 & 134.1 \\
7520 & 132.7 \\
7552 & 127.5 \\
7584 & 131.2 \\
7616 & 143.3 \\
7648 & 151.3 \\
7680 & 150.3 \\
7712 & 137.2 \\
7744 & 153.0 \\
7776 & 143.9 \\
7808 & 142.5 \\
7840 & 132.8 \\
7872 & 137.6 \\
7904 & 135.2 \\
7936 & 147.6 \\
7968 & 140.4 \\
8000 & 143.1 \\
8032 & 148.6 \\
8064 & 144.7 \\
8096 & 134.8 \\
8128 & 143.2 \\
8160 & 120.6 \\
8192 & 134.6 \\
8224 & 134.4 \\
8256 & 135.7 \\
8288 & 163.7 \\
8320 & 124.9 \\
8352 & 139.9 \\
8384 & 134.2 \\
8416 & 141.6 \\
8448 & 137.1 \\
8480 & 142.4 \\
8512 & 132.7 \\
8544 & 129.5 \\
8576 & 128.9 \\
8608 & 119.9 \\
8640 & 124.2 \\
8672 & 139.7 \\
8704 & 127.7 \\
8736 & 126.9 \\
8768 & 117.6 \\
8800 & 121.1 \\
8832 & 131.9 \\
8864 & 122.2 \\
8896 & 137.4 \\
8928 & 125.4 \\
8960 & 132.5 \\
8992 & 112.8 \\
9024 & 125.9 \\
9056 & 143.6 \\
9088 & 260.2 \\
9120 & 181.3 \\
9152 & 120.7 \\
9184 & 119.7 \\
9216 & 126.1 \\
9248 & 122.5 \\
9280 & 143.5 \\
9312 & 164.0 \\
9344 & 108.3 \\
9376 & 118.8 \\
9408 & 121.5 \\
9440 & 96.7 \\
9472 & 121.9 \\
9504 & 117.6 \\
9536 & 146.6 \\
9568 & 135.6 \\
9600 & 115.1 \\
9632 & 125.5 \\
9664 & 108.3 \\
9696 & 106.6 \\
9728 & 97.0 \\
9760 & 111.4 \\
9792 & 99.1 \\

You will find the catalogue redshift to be 0.38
